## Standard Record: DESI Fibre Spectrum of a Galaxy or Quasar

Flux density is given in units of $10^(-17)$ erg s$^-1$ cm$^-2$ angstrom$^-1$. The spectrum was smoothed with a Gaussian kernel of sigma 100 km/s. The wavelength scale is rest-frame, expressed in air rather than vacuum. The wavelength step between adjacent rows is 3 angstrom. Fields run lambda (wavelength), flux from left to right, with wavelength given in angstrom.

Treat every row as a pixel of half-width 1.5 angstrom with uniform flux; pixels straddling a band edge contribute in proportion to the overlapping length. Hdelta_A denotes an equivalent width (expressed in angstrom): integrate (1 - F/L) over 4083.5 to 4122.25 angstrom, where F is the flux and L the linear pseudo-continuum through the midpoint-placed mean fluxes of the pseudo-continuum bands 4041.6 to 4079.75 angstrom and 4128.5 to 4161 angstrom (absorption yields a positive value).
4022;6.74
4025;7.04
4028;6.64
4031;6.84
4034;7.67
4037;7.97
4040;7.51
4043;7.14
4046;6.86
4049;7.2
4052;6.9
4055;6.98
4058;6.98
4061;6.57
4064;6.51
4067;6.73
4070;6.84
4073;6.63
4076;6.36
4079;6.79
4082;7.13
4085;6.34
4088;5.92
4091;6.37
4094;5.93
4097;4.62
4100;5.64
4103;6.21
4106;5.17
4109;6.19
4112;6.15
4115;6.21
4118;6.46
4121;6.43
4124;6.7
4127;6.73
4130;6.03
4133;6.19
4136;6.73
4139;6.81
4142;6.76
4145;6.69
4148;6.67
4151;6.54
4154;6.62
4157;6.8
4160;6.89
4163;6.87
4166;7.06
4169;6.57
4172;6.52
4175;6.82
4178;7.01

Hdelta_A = 4.3 angstrom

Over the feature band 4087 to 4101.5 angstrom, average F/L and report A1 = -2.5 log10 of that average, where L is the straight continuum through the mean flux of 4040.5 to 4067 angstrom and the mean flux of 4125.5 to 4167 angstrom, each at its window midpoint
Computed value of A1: 0.19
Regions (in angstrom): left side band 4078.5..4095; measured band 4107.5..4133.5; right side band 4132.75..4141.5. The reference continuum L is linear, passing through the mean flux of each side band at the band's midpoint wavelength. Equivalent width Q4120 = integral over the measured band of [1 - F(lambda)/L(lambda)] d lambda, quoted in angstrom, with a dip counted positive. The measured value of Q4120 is 0.88 angstrom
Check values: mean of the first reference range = 6.41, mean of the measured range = 6.35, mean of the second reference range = 6.65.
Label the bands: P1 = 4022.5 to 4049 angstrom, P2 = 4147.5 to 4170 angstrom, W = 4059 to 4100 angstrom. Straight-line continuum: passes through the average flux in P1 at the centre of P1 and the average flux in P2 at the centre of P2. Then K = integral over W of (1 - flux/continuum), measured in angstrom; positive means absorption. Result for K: 4.0 angstrom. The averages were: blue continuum 7.19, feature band 6.35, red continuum 6.76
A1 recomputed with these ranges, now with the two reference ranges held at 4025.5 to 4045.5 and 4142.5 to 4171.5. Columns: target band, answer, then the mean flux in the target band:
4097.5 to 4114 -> 0.20 mag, 5.81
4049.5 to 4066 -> 0.06 mag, 6.81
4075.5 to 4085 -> 0.05 mag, 6.74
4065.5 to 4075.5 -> 0.07 mag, 6.7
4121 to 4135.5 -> 0.07 mag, 6.44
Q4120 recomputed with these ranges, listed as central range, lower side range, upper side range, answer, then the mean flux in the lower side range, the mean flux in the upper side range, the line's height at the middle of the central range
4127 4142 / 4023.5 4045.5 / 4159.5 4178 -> 0.89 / 7.24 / 6.8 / 6.91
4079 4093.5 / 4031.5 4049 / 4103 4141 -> 0.73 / 7.38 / 6.32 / 6.78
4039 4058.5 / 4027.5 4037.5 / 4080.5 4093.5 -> -0.17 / 7.28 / 6.4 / 7.01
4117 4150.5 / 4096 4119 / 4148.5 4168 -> -1.25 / 5.84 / 6.78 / 6.33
